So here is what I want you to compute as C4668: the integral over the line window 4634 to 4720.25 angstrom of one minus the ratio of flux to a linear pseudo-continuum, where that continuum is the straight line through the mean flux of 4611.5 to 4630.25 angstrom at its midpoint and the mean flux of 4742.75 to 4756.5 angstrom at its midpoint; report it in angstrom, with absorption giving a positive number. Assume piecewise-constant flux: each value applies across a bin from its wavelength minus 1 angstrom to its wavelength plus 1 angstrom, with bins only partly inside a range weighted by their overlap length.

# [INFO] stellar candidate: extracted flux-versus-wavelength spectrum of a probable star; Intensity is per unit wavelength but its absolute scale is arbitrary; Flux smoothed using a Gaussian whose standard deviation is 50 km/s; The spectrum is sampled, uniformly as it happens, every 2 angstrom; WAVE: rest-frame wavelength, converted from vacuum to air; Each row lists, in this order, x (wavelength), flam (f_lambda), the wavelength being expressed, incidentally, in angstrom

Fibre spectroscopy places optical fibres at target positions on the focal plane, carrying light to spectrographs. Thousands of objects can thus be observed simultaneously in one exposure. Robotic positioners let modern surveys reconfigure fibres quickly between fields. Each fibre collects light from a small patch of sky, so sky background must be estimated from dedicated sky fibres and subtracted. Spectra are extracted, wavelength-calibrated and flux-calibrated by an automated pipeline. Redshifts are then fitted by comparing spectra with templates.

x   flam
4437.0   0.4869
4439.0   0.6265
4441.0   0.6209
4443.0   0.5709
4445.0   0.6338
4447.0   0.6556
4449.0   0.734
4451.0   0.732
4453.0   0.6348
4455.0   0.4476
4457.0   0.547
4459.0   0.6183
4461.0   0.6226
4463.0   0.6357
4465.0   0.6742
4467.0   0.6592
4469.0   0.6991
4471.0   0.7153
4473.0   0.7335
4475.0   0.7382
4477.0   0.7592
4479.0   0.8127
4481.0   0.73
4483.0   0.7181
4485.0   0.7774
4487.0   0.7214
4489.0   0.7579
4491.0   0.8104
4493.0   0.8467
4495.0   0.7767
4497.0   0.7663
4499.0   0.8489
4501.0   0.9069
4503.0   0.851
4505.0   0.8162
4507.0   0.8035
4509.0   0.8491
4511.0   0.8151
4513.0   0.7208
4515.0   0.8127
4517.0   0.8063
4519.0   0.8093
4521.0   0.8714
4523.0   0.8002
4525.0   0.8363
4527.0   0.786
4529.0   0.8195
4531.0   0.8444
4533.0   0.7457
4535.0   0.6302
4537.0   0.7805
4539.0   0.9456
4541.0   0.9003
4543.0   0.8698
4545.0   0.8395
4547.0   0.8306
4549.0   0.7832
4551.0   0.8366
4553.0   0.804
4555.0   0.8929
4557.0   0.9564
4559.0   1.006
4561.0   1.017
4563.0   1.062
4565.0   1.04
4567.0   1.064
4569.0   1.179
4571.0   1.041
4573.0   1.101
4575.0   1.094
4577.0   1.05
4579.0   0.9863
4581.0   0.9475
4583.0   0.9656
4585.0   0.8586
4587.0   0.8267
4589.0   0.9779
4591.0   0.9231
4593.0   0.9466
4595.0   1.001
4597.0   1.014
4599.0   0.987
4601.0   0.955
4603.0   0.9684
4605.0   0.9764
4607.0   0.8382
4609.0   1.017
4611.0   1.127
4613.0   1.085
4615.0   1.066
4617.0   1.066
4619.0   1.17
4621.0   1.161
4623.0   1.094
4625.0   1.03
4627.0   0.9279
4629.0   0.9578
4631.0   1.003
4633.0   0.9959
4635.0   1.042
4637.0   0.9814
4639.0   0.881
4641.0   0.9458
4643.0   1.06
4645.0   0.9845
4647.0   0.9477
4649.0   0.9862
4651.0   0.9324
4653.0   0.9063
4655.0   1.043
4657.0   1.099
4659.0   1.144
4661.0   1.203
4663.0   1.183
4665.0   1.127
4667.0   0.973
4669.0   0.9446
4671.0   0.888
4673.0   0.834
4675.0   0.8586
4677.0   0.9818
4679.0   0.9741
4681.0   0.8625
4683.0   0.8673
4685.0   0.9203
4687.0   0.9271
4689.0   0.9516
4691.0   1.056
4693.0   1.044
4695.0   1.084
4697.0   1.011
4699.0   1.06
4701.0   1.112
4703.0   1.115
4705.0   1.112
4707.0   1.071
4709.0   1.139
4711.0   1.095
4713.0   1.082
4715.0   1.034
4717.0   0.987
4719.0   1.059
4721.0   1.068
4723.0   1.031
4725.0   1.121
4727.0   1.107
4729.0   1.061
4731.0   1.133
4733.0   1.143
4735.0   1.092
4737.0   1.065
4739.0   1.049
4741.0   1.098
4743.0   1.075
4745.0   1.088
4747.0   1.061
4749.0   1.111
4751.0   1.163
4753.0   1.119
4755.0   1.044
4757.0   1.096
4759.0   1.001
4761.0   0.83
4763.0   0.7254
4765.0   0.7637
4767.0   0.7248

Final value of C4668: 5.2 angstrom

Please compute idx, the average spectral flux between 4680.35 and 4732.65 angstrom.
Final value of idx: 1.05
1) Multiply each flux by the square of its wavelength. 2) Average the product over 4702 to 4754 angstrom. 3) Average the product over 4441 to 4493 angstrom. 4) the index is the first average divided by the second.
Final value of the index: 1.8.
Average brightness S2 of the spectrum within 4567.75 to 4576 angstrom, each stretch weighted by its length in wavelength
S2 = 1.1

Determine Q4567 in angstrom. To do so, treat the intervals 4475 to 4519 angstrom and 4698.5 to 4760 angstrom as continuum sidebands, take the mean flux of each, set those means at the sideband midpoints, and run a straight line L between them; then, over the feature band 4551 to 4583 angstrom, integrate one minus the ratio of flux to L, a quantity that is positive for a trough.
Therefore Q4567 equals -4.60 angstrom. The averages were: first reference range 0.795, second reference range 1.08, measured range 1.01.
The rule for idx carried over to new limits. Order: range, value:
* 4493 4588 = 0.885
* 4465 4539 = 0.783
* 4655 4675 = 1.03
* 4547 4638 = 0.994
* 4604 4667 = 1.03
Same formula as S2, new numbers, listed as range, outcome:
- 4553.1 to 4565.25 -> 0.979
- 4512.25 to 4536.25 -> 0.791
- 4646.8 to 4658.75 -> 0.998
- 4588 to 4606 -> 0.972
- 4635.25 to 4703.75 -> 0.997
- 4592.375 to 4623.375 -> 1.03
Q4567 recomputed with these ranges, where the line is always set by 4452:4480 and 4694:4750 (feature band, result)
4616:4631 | -2.19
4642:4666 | -1.99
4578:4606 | -2.68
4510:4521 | -0.81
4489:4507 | -2.67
